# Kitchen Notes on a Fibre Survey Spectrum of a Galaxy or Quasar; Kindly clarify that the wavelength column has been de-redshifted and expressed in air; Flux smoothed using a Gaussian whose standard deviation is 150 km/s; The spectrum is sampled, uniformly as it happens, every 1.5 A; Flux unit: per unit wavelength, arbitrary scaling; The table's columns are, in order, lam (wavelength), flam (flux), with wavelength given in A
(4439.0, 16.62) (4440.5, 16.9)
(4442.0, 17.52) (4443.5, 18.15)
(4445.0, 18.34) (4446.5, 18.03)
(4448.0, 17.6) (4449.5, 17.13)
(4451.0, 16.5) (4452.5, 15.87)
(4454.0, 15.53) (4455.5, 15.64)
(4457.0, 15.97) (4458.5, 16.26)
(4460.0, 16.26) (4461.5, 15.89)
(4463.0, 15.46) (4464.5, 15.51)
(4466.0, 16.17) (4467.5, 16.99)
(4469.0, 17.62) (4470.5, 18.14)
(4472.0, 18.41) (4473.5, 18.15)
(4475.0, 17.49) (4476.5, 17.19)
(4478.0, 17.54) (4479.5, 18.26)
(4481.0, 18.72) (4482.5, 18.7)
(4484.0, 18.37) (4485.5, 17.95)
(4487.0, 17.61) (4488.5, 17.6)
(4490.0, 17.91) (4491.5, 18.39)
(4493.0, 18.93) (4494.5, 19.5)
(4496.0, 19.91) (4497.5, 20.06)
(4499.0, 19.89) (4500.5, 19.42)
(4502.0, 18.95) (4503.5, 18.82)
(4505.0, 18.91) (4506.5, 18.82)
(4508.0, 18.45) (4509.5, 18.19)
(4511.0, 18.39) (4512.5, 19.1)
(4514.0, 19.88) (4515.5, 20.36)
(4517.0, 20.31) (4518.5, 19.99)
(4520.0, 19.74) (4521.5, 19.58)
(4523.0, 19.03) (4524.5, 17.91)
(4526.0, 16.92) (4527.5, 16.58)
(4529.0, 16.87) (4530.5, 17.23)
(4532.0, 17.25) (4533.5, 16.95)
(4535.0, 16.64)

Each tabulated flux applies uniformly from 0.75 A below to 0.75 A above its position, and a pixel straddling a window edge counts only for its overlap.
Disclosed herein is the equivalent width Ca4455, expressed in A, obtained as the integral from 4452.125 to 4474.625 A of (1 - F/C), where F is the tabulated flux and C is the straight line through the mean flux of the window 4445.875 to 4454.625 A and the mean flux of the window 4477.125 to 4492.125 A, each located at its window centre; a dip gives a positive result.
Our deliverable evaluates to 0.96 A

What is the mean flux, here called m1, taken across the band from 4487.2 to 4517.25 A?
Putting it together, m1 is 19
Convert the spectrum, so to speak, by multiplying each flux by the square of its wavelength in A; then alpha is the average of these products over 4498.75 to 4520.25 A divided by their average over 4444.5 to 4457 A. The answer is 1.18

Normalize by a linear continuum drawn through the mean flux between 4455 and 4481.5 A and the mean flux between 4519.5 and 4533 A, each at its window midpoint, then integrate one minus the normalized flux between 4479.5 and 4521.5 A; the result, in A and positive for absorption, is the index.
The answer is -3.7 A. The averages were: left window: 17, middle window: 19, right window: 17.8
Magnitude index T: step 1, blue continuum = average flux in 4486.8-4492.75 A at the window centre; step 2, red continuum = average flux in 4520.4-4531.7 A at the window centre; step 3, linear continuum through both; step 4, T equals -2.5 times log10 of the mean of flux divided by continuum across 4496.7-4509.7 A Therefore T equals -0.07 mag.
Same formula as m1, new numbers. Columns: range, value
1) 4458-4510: 18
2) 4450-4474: 16.5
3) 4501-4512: 18.7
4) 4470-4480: 17.9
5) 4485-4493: 18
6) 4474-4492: 18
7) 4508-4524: 19.4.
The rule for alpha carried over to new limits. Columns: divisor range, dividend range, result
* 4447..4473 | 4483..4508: 1.15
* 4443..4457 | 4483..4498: 1.12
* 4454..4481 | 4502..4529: 1.14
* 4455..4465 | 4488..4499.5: 1.22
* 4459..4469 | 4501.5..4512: 1.18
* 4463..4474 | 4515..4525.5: 1.16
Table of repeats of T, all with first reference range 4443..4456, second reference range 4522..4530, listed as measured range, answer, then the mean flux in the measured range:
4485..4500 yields -0.091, 18.8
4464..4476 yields -0.014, 17.3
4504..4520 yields -0.109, 19.3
